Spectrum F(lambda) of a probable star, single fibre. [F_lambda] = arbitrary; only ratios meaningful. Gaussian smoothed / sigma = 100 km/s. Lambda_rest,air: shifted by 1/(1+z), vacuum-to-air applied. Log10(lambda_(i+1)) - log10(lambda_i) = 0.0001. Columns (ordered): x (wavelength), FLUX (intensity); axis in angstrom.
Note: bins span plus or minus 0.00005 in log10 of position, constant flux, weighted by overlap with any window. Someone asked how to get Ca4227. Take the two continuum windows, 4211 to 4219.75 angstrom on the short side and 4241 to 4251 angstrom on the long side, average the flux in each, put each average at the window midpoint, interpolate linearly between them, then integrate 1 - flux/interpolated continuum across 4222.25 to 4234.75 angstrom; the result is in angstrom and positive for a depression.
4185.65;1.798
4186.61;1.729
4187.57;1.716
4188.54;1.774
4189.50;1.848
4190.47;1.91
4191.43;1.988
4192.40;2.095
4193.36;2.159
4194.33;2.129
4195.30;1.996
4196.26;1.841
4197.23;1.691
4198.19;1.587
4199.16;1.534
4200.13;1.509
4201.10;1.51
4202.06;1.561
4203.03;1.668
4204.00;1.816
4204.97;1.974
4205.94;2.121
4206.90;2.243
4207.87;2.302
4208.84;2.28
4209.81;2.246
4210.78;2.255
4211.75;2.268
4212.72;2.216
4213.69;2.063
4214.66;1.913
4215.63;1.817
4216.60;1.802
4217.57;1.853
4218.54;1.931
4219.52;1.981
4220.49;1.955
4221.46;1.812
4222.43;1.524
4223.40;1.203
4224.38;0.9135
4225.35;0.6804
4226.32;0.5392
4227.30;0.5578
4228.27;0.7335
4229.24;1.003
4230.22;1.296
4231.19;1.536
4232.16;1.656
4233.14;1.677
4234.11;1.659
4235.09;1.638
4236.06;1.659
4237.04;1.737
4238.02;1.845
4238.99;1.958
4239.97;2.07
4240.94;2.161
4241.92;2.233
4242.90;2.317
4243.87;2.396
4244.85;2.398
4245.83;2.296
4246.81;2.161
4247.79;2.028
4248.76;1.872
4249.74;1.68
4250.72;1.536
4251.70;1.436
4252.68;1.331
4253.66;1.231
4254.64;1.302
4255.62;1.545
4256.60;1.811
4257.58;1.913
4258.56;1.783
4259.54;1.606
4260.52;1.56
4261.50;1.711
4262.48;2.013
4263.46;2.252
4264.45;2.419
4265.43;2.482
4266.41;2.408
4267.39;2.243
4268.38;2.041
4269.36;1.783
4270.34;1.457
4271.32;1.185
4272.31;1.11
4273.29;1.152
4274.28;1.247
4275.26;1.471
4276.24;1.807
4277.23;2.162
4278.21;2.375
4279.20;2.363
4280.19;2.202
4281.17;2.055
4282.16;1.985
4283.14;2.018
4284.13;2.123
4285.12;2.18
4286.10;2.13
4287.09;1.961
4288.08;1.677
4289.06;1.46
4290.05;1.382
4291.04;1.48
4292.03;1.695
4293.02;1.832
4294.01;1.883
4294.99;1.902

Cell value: 5.5 angstrom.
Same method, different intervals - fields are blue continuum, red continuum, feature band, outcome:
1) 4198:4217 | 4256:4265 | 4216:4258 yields 5.8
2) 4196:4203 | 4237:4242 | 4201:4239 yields 2.2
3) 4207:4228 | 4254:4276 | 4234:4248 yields -2.5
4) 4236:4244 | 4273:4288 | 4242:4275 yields 3.2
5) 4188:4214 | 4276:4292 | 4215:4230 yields 4.5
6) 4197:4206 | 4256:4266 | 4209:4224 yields -1.5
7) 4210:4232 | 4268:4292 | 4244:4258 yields -0.9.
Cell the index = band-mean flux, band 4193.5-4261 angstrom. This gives 1.75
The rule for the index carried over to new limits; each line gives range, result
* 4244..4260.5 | 1.75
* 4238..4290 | 1.88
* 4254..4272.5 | 1.83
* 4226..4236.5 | 1.28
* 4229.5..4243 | 1.79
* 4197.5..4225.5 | 1.82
